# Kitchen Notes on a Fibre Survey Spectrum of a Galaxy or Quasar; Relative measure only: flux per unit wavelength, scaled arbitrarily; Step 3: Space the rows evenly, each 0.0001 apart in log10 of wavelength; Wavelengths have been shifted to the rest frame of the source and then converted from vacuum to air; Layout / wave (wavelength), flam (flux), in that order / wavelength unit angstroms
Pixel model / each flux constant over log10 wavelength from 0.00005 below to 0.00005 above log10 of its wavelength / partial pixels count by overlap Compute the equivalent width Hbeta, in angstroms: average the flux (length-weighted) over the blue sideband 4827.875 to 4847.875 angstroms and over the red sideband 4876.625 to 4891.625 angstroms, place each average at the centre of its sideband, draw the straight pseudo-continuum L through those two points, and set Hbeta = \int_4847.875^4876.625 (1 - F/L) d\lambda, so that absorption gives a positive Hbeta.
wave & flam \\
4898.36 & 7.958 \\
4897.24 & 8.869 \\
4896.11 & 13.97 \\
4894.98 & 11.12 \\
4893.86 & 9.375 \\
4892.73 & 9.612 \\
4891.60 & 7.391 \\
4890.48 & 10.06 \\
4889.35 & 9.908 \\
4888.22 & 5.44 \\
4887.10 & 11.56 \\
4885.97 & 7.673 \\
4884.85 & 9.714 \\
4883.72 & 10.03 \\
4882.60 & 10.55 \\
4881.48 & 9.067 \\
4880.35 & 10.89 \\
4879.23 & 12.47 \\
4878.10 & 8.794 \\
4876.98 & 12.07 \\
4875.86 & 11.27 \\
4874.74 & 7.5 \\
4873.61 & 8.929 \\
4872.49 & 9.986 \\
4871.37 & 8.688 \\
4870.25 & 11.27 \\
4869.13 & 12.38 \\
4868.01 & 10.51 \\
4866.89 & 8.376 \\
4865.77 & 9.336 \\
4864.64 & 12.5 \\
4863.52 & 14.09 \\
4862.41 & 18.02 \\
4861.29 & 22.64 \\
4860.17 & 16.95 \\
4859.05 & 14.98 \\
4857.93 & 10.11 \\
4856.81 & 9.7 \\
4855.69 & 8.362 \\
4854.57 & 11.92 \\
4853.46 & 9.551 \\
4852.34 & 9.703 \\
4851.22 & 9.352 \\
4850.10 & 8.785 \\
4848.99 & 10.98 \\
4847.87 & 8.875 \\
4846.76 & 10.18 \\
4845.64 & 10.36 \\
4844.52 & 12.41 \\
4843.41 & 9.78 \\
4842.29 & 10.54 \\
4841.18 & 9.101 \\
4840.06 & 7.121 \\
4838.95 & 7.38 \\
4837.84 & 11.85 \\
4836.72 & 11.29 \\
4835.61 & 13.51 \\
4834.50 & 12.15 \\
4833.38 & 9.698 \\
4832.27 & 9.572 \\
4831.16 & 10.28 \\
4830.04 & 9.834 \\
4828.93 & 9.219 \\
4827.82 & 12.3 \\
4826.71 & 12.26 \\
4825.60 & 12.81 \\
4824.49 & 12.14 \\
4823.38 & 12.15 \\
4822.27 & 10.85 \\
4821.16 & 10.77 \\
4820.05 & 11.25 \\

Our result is -4.0 angstroms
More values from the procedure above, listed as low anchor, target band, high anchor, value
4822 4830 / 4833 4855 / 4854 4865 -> 4.5 angstroms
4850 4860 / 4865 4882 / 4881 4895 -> -0.5 angstroms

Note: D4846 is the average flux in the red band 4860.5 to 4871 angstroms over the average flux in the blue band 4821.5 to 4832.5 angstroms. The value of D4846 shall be 1.2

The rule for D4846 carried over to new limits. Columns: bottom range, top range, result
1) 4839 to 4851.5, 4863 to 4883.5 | 1.08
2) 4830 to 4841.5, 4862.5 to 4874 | 1.07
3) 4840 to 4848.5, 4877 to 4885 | 1.04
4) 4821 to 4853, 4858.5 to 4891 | 1.07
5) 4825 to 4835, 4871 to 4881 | 0.92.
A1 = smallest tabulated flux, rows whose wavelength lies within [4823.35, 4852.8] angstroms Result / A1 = 7.121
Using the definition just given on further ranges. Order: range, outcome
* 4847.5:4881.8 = 7.5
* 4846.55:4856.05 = 8.362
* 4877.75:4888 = 7.673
